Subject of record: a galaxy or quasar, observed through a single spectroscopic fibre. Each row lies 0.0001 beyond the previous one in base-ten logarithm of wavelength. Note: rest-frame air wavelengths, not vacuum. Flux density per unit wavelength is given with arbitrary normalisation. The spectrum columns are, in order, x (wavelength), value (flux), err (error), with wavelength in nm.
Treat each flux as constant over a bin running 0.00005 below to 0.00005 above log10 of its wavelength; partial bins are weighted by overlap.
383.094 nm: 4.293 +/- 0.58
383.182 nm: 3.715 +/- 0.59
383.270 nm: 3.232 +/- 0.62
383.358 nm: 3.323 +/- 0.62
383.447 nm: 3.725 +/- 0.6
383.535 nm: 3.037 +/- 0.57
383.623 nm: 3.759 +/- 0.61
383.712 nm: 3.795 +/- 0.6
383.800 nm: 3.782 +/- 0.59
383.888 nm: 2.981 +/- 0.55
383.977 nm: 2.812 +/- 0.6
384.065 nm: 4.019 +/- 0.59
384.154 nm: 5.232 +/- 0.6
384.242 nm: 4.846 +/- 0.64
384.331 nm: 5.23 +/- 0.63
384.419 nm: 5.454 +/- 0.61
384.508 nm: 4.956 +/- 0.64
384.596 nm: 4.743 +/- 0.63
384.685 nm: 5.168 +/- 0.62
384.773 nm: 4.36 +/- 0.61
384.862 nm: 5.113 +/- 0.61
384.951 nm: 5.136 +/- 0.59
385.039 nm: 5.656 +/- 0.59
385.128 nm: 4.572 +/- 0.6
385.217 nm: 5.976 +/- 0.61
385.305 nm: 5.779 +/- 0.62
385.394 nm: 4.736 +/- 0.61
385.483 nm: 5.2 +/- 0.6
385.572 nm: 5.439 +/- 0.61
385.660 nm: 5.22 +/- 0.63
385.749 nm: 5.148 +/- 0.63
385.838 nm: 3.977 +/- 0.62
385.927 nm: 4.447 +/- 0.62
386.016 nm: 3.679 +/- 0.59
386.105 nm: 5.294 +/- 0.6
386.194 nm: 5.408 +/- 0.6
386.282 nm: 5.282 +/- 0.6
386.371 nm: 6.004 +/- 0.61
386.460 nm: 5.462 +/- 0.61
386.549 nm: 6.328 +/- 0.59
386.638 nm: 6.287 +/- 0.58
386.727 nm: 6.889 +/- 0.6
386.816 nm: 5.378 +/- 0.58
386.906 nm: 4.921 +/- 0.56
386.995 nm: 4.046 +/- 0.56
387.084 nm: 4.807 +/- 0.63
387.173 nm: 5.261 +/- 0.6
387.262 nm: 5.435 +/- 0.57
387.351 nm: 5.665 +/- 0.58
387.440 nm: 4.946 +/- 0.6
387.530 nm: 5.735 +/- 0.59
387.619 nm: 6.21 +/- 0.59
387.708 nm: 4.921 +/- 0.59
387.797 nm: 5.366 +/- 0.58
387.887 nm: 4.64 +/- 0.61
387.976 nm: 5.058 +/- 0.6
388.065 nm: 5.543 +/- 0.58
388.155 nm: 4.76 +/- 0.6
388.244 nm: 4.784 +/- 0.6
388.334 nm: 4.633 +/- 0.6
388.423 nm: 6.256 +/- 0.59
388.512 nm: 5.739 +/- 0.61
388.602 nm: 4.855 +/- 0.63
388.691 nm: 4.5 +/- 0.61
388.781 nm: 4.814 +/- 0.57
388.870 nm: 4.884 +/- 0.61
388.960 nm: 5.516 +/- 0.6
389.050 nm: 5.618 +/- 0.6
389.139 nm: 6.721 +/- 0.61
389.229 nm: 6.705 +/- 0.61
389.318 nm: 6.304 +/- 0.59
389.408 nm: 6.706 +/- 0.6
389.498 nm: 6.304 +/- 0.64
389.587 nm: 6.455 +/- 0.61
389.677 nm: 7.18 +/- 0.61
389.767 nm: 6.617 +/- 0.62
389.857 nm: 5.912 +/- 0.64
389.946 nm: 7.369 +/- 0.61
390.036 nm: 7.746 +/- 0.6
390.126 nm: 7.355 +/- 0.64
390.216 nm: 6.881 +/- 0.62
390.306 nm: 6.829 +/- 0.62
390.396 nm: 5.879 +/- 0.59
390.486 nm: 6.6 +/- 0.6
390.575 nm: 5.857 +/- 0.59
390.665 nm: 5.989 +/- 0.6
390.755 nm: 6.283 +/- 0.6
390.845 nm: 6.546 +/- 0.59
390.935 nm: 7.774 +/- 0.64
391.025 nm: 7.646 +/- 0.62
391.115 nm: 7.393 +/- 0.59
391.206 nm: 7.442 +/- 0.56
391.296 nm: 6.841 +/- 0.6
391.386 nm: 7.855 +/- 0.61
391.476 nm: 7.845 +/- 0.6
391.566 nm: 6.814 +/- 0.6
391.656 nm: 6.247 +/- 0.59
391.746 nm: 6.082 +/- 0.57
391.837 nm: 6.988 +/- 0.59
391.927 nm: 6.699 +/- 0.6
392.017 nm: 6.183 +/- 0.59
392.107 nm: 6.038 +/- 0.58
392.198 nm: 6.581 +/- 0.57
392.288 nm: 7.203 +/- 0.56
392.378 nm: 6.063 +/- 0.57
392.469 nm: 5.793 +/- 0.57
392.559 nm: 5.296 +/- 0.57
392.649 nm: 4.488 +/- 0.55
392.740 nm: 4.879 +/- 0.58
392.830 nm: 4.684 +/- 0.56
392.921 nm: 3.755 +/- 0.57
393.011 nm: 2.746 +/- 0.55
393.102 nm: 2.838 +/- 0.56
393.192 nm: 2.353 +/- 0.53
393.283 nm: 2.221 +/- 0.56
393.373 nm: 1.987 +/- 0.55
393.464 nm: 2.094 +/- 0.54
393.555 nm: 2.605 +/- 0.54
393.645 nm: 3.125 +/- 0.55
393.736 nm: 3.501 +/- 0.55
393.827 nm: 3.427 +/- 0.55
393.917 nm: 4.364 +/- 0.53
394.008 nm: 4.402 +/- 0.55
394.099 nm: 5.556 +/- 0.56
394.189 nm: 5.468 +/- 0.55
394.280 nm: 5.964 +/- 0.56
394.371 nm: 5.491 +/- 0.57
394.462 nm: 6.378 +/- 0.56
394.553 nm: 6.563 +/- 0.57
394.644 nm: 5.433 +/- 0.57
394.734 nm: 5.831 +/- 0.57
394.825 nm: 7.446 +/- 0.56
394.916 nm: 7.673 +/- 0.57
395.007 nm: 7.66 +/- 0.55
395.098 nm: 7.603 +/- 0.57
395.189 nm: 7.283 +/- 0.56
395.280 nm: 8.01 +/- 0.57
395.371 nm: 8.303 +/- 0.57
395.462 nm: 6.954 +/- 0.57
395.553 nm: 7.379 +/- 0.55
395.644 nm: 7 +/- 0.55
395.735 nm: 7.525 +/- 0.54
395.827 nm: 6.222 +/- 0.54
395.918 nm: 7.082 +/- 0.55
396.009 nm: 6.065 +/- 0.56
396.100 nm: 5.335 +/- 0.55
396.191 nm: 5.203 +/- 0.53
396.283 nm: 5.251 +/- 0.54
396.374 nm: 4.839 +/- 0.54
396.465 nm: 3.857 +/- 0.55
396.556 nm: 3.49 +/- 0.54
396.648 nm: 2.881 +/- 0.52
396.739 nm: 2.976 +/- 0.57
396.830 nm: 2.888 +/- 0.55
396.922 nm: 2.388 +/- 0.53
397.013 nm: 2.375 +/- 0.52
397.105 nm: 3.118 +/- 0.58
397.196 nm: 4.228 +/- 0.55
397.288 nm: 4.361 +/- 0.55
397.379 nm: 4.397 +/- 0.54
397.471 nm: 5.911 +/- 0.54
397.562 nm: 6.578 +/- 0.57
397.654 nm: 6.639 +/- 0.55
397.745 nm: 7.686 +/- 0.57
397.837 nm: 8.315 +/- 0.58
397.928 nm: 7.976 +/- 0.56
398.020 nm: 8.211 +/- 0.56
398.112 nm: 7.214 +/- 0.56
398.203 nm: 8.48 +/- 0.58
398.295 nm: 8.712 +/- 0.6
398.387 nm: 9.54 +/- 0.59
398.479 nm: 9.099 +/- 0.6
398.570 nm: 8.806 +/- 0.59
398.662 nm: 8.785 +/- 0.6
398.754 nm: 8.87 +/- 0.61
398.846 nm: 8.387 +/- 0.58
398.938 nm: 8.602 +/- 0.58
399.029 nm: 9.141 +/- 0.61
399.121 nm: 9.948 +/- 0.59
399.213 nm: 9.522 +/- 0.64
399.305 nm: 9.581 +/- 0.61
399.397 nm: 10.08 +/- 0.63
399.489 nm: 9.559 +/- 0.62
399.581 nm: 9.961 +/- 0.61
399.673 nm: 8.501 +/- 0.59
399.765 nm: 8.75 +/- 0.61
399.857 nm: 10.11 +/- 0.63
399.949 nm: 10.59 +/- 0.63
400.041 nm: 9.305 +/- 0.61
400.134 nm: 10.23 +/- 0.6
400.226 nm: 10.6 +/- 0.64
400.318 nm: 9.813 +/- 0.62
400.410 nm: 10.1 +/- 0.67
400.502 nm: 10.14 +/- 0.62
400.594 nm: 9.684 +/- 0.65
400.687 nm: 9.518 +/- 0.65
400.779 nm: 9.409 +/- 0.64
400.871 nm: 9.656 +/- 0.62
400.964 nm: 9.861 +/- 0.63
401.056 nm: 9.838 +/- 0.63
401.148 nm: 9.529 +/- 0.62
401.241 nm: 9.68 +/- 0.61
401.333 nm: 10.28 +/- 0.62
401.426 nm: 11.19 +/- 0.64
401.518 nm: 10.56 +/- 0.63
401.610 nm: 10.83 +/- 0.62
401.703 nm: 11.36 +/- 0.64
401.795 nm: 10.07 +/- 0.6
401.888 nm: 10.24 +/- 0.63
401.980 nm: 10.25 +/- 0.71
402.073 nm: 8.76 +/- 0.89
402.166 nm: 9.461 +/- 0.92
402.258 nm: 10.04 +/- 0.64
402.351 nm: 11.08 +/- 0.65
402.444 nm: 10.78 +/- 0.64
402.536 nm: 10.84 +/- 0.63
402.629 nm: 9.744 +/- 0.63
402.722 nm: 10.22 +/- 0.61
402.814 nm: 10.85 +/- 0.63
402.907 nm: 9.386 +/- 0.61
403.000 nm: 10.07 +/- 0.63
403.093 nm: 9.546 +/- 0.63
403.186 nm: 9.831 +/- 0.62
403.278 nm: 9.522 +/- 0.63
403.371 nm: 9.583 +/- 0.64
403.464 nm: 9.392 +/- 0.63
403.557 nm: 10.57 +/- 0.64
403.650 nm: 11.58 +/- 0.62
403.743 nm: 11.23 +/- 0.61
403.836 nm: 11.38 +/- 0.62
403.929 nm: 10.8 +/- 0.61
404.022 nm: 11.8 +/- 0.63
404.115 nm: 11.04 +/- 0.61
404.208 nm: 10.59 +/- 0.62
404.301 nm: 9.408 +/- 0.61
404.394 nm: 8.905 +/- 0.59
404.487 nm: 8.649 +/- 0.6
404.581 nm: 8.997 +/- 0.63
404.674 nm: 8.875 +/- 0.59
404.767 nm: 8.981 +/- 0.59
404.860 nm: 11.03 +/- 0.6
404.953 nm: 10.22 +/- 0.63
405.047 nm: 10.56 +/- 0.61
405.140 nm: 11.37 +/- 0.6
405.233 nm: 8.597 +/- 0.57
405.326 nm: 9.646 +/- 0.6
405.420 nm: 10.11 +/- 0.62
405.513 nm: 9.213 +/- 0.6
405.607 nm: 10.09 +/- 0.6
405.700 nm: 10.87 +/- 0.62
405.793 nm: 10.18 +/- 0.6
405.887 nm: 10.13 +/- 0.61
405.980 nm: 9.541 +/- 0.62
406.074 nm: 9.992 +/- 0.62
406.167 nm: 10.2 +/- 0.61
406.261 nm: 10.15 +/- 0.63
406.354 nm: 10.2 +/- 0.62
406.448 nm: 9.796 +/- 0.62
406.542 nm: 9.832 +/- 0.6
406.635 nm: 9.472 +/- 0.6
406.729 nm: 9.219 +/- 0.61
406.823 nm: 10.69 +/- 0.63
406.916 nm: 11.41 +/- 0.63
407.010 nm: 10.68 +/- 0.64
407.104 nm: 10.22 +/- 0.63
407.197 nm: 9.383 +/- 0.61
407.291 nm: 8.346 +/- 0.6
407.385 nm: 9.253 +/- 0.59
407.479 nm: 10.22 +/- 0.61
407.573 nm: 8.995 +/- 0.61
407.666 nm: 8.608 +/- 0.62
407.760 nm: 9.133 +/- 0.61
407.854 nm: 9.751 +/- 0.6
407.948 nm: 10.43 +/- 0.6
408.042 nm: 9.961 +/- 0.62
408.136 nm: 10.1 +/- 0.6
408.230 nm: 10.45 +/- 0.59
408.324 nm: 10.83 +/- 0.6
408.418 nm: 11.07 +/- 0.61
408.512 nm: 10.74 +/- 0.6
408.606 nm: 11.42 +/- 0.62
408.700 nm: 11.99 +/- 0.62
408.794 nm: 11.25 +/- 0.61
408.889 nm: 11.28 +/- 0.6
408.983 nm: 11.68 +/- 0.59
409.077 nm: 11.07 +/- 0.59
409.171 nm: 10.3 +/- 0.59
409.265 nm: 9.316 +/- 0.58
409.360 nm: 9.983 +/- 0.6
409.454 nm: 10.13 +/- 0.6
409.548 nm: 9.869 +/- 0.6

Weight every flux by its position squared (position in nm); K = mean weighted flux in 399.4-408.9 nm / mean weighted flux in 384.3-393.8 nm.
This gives 1.98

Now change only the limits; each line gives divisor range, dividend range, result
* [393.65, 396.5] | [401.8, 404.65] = 1.74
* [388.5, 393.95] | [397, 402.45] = 1.65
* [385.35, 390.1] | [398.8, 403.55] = 1.91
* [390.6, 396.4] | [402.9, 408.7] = 1.85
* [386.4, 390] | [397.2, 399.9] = 1.54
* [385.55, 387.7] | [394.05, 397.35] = 1.11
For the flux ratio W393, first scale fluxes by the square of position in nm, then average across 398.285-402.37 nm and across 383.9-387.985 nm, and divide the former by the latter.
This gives 2.05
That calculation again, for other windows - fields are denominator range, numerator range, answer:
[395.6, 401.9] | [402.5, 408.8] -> 1.32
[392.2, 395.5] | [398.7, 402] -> 1.96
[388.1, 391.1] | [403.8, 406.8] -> 1.75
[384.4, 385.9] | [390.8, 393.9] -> 1.08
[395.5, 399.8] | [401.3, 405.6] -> 1.53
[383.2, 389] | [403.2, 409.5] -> 2.28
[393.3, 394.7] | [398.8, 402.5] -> 2.32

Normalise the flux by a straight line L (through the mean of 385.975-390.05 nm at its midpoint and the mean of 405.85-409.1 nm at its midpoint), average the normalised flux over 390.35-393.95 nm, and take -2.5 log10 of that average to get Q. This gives 0.21 mag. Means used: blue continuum 5.62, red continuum 10.2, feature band 5.38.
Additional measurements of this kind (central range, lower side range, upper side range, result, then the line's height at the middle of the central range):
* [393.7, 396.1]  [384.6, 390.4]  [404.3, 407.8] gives 0.15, 7.24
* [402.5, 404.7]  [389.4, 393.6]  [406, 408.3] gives -0.13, 8.95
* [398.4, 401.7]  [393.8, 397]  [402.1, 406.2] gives -0.20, 8.04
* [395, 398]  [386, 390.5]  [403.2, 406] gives 0.36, 7.94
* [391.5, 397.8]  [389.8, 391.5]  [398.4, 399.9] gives 0.45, 8.02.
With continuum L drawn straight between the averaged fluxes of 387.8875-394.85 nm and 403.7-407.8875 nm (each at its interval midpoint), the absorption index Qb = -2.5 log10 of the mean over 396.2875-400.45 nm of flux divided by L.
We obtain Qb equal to 0.06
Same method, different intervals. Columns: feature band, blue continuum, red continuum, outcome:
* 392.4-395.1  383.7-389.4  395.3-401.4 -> 0.392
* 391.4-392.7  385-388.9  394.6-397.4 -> -0.175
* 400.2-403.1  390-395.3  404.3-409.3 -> -0.190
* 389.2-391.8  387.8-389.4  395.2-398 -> -0.244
